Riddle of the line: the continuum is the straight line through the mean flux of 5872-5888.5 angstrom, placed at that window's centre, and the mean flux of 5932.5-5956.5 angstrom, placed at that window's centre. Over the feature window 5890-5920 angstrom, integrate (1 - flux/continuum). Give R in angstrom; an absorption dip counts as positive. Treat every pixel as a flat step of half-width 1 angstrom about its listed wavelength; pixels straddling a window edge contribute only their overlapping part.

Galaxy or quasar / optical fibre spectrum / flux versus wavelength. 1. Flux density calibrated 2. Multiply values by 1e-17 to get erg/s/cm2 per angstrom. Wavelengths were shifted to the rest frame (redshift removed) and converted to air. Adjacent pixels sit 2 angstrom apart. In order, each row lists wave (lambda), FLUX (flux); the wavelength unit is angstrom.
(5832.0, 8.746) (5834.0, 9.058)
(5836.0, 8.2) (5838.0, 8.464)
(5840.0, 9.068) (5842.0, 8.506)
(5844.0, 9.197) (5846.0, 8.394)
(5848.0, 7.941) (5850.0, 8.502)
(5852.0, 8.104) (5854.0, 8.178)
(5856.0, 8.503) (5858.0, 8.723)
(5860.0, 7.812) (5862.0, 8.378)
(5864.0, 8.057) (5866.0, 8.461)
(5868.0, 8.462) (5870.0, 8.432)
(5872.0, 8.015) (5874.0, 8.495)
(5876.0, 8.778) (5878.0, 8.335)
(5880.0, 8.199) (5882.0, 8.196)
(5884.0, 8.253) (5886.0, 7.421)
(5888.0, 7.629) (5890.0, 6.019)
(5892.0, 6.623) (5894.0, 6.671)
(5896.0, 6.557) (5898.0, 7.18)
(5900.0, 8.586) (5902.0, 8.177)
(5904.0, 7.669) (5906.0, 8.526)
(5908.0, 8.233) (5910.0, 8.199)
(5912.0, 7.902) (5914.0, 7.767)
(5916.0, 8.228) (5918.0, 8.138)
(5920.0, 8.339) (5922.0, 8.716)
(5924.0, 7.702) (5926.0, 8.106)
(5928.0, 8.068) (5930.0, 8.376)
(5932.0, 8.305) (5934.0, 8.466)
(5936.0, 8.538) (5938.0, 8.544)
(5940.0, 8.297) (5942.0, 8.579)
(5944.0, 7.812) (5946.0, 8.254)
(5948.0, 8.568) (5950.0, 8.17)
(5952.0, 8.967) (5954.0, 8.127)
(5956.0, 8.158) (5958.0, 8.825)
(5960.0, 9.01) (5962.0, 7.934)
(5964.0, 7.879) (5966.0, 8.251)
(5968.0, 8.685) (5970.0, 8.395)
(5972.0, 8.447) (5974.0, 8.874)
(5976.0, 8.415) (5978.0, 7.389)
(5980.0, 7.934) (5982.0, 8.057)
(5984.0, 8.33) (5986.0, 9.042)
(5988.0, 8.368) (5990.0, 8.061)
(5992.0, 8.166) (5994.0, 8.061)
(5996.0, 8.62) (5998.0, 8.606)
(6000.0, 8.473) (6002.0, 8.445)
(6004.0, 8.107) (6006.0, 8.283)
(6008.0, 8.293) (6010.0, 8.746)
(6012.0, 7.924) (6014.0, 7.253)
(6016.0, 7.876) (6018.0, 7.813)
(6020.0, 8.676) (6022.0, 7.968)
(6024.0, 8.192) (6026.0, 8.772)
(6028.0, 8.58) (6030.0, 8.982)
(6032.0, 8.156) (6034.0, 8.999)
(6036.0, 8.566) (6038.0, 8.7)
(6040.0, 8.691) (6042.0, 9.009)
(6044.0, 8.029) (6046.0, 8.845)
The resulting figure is 2.0 angstrom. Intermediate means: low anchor 8.17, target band 7.71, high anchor 8.38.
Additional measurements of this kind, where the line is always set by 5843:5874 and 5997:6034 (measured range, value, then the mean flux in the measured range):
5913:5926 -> 0.29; 8.15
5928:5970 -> -0.28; 8.38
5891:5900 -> 1.49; 6.96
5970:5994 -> 0.11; 8.28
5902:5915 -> 0.43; 8.06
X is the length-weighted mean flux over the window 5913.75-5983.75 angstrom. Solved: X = 8.3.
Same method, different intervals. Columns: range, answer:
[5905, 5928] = 8.16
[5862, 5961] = 8.11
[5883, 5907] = 7.44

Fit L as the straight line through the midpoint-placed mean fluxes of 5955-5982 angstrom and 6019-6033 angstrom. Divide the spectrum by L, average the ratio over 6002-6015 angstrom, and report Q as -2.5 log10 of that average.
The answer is 0.04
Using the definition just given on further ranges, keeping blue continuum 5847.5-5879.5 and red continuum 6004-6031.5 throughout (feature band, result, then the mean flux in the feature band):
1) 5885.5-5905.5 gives 0.14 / 7.28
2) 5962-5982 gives 0.01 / 8.23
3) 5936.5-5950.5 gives -0.01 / 8.33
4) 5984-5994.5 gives -0.01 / 8.35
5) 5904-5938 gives 0.01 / 8.22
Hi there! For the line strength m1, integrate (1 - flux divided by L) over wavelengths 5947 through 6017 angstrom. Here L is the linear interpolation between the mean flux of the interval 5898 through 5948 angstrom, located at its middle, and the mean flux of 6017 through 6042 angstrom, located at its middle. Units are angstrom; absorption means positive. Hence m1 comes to 0.67 angstrom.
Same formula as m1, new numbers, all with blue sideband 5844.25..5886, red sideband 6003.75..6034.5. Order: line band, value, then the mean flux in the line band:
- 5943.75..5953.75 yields -0.10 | 8.38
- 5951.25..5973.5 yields -0.37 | 8.43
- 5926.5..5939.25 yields -0.12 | 8.37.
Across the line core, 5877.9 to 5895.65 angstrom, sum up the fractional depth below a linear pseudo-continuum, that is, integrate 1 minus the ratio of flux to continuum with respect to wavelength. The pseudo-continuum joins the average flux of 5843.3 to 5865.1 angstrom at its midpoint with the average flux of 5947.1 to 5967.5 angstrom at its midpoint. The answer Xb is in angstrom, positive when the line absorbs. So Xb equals 2.0 angstrom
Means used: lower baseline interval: 8.33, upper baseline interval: 8.4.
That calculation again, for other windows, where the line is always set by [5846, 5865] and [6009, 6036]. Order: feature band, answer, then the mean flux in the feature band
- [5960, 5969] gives 0.01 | 8.28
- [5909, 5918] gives 0.26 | 8.04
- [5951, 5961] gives -0.40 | 8.62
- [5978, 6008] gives 0.03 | 8.29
